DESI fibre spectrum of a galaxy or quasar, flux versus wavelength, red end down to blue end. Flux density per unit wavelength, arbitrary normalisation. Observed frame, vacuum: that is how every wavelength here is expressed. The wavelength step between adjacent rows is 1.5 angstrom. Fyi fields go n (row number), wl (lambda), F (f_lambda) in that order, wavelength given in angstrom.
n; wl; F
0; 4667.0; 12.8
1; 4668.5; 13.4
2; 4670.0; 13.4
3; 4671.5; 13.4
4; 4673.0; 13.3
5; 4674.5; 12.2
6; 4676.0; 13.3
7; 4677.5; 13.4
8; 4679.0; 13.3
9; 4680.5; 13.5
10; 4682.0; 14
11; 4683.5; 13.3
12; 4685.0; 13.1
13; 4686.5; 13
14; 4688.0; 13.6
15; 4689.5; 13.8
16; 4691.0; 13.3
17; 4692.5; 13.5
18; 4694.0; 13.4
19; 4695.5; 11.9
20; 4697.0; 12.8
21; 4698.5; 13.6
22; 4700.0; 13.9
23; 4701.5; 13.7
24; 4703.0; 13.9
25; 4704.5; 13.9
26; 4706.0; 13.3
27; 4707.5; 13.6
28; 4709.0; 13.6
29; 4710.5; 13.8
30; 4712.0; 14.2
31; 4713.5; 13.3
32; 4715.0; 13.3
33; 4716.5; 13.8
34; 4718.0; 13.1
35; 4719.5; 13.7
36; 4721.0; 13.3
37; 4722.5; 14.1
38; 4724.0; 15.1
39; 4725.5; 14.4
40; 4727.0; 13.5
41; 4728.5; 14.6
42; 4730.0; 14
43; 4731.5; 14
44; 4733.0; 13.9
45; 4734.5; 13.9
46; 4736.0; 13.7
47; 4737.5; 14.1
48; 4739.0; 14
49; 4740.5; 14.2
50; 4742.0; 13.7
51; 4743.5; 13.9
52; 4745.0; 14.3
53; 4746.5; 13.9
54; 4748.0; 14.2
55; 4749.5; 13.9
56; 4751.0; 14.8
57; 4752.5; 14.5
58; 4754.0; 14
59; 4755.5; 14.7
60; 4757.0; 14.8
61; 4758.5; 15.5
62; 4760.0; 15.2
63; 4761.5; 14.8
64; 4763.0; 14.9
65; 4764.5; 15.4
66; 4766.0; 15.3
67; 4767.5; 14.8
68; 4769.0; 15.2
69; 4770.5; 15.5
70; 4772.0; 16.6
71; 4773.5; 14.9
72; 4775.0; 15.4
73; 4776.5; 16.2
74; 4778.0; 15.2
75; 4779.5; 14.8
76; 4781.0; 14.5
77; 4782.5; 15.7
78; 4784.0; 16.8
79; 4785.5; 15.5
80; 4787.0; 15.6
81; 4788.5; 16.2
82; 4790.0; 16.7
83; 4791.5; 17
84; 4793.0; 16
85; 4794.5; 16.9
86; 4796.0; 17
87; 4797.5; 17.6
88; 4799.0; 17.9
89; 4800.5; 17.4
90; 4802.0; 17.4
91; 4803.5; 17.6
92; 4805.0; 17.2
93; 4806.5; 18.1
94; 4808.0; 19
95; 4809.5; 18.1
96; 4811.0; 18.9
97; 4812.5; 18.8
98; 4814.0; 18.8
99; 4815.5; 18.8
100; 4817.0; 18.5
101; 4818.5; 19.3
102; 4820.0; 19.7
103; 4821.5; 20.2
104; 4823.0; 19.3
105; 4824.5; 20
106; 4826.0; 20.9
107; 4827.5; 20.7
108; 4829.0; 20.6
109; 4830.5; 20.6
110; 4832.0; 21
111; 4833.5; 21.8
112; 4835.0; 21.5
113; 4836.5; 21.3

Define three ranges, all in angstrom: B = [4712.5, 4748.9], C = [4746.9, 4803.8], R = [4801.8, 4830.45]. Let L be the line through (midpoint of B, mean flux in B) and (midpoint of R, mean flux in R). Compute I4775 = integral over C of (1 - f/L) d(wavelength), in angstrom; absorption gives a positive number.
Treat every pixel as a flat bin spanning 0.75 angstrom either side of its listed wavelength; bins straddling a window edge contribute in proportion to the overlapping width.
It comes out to 3.30 angstrom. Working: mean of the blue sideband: 13.9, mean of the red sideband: 19.1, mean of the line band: 15.7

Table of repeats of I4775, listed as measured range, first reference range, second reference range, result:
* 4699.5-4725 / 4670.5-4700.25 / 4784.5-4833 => 1.1 angstrom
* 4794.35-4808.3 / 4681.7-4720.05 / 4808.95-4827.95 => 0.7 angstrom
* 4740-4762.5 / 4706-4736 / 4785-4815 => 1.1 angstrom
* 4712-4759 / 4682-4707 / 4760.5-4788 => 1.2 angstrom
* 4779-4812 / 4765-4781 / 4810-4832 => 0.9 angstrom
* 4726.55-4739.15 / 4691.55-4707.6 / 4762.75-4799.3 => 0.4 angstrom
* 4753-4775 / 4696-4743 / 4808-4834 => 1.7 angstrom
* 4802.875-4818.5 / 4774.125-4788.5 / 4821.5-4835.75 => 0.3 angstrom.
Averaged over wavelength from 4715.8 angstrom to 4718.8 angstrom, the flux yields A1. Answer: 13.4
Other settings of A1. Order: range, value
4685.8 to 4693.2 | 13.4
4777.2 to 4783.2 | 15.1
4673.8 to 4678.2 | 13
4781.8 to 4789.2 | 16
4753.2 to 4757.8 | 14.5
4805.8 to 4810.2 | 18.4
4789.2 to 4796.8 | 16.7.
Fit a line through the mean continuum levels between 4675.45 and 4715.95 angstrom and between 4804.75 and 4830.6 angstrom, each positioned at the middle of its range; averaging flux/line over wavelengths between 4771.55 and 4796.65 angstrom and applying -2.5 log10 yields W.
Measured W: 0.11 mag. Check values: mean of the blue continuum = 13.5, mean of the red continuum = 19.3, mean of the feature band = 15.9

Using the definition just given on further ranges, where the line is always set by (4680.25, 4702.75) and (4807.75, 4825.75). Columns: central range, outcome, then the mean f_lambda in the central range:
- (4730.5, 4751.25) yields 0.120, 14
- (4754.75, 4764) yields 0.105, 15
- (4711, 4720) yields 0.070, 13.6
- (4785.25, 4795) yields 0.104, 16.3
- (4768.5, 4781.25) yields 0.121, 15.4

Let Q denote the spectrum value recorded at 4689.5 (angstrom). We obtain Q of 13.8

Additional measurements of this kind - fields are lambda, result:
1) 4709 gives 13.6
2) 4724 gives 15.1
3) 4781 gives 14.5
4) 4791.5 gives 17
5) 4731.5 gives 14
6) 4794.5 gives 16.9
